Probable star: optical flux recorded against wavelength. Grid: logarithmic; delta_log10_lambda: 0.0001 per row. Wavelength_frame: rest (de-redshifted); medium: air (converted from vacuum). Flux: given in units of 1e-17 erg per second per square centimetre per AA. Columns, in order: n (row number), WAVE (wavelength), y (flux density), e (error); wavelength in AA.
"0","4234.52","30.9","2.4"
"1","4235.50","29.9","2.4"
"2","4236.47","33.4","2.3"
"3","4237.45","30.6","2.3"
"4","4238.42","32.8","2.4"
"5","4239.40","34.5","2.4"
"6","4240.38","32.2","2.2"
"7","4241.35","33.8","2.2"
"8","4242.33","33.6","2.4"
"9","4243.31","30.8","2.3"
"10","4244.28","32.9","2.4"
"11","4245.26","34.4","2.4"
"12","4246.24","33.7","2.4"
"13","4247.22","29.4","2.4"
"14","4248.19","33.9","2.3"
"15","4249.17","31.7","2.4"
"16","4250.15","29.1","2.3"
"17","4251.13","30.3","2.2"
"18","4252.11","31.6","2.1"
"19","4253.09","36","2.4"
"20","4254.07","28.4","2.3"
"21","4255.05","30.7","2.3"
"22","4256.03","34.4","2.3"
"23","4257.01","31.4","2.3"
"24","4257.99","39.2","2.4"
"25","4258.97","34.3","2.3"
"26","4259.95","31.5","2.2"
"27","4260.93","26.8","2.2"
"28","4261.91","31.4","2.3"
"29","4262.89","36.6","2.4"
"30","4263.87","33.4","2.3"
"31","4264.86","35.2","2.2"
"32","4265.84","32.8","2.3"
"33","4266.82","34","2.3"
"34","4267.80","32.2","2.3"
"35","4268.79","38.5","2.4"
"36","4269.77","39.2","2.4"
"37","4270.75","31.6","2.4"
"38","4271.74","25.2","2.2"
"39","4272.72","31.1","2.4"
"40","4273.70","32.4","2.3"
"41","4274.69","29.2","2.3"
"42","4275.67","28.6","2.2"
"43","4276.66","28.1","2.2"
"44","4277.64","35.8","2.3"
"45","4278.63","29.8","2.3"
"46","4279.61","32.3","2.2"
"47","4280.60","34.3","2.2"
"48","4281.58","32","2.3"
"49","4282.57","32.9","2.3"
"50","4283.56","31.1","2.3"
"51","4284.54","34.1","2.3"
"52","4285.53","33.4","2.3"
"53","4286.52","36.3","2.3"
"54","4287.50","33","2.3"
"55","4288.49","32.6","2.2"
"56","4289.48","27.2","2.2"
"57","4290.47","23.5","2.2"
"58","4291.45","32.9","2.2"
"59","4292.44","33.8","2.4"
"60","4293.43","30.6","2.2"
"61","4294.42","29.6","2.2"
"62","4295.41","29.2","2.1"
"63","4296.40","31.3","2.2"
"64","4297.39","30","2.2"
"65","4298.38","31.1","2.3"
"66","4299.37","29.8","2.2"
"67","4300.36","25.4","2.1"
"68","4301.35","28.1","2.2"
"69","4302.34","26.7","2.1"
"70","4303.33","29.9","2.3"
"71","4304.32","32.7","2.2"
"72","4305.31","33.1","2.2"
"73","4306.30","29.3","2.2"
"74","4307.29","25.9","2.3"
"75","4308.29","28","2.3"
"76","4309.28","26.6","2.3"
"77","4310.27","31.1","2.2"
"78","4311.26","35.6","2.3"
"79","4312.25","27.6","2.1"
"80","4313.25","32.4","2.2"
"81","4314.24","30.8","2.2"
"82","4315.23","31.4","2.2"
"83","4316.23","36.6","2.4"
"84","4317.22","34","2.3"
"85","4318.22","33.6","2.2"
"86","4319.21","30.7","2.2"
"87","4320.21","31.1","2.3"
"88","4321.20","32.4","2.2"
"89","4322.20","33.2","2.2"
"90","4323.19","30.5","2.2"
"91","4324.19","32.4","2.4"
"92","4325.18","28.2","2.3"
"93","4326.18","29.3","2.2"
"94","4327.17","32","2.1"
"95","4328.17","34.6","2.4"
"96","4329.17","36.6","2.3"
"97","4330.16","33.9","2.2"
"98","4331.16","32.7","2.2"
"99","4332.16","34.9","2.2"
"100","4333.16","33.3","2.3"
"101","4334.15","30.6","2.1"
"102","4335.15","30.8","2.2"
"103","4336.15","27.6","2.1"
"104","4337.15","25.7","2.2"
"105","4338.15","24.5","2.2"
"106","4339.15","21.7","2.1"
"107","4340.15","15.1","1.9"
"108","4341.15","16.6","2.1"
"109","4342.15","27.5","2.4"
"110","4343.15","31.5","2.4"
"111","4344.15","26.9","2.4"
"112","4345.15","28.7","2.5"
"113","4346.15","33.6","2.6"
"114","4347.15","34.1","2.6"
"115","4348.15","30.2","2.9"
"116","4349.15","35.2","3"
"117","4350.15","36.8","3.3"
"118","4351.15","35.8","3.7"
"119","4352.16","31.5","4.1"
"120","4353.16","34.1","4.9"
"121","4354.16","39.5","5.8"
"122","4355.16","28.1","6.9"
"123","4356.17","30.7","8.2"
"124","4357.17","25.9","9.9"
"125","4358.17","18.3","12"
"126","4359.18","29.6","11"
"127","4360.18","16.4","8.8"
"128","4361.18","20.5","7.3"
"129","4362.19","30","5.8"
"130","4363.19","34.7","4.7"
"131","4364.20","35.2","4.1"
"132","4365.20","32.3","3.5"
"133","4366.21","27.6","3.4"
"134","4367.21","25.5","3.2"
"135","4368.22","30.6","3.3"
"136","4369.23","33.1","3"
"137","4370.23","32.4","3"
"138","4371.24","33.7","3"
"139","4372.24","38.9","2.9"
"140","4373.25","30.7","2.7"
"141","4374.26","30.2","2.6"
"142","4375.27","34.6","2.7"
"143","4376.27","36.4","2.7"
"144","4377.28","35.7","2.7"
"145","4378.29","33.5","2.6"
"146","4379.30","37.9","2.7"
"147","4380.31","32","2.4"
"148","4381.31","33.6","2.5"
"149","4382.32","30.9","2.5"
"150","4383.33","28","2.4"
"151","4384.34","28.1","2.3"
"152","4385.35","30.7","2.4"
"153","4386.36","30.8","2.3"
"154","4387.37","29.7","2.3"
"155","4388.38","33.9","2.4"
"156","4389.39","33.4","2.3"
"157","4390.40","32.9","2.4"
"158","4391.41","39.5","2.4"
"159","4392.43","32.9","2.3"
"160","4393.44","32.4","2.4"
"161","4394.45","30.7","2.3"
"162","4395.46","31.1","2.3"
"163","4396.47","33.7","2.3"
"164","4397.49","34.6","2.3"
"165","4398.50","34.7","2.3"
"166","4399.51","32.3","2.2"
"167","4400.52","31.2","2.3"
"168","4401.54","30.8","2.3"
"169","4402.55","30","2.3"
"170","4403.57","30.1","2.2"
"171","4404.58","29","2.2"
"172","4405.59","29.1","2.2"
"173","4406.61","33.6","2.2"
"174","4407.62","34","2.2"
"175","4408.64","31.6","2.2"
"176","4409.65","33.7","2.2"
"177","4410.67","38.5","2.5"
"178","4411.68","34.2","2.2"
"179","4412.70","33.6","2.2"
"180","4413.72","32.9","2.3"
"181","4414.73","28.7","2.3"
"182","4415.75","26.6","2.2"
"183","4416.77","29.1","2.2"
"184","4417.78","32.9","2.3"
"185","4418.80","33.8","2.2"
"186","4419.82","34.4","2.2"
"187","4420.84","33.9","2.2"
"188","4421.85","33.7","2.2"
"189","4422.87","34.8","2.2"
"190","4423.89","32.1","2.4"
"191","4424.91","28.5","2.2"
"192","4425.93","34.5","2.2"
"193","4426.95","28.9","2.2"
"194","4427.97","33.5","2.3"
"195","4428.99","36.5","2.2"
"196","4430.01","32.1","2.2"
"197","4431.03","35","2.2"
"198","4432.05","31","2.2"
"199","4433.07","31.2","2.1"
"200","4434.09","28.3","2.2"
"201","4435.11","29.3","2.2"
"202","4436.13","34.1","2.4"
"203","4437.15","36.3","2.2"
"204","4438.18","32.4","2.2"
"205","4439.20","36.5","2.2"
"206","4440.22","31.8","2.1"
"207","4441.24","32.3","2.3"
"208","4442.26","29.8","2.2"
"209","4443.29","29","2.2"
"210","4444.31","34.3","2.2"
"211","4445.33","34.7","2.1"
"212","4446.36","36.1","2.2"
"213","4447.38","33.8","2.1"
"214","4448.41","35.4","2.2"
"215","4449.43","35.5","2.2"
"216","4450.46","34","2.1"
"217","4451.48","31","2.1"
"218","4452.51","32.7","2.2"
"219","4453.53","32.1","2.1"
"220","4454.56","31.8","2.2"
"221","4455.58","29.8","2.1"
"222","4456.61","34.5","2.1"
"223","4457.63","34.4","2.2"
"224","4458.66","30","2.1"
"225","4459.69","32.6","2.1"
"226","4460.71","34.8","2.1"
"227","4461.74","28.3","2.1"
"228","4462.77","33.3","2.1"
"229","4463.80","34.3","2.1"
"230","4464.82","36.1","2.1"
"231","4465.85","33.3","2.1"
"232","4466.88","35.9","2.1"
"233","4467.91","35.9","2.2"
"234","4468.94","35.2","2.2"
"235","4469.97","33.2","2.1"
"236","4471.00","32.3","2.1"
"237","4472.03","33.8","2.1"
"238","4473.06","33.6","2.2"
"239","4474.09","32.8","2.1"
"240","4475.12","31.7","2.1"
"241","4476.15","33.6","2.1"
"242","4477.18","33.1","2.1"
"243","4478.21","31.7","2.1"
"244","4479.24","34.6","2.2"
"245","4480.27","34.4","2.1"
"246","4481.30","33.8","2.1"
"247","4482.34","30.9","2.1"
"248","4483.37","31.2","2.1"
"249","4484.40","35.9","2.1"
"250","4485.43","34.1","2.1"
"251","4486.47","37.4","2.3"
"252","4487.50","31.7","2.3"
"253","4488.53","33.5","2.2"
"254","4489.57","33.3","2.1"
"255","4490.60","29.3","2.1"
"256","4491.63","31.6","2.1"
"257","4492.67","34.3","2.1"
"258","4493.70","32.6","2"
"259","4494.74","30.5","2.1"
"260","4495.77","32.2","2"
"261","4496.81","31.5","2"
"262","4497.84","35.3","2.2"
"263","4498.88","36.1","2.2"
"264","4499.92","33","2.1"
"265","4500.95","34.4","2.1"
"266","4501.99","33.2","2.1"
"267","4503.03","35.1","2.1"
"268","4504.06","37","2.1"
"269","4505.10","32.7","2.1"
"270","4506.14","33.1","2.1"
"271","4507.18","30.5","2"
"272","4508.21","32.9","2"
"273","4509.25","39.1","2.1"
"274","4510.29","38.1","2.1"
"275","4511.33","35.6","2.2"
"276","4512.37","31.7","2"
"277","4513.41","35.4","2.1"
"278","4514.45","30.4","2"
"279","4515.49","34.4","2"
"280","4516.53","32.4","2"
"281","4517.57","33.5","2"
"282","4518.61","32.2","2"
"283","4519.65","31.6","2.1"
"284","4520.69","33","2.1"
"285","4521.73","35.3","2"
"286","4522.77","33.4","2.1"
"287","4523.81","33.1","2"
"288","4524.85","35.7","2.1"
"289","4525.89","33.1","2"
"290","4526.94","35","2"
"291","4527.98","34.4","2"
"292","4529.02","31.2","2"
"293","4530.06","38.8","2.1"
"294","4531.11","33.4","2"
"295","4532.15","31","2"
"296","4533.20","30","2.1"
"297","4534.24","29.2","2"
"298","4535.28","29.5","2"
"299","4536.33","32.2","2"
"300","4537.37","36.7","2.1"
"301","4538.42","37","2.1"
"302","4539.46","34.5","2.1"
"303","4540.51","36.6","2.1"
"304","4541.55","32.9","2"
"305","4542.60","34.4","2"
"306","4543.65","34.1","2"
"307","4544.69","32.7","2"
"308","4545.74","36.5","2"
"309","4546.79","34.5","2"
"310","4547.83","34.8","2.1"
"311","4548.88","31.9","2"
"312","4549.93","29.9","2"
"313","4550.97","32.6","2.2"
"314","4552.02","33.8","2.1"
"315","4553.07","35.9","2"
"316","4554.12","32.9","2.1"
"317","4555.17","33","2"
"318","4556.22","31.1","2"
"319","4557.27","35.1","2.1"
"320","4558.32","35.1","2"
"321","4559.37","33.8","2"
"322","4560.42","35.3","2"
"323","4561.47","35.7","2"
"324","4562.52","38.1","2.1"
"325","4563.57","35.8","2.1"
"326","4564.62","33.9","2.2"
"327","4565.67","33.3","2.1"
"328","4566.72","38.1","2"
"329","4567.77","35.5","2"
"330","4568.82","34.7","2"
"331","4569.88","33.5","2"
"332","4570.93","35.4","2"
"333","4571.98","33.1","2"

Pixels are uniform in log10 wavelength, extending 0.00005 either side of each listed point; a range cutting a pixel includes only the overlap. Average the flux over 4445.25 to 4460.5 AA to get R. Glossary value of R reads 33.2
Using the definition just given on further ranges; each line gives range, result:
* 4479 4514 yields 33.7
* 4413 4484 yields 32.8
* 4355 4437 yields 31.7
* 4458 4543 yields 33.5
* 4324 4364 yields 29.5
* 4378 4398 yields 32.5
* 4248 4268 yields 32.6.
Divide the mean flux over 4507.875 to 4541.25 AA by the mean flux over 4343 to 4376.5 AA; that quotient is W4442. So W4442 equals 1.1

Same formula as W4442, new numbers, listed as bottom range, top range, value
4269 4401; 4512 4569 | 1.09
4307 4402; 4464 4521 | 1.08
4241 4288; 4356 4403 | 0.96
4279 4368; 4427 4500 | 1.09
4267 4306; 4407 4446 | 1.04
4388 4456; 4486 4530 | 1.03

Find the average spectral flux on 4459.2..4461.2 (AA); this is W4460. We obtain 33.8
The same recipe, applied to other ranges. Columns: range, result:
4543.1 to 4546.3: 34.4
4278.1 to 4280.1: 31.1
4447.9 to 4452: 34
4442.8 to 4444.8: 31.7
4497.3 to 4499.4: 35.6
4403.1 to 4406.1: 29.4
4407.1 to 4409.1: 32.8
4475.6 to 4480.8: 33.5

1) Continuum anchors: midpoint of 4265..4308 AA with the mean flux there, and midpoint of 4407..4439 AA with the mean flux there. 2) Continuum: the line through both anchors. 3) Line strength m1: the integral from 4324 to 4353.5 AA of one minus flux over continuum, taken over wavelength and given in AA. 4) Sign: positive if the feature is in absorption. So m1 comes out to 1.46 AA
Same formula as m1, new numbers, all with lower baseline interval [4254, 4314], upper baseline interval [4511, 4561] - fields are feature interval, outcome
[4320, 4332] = -0.2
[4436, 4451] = -0.4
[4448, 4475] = -0.3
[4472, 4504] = -0.1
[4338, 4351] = 1.5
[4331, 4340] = 1.0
